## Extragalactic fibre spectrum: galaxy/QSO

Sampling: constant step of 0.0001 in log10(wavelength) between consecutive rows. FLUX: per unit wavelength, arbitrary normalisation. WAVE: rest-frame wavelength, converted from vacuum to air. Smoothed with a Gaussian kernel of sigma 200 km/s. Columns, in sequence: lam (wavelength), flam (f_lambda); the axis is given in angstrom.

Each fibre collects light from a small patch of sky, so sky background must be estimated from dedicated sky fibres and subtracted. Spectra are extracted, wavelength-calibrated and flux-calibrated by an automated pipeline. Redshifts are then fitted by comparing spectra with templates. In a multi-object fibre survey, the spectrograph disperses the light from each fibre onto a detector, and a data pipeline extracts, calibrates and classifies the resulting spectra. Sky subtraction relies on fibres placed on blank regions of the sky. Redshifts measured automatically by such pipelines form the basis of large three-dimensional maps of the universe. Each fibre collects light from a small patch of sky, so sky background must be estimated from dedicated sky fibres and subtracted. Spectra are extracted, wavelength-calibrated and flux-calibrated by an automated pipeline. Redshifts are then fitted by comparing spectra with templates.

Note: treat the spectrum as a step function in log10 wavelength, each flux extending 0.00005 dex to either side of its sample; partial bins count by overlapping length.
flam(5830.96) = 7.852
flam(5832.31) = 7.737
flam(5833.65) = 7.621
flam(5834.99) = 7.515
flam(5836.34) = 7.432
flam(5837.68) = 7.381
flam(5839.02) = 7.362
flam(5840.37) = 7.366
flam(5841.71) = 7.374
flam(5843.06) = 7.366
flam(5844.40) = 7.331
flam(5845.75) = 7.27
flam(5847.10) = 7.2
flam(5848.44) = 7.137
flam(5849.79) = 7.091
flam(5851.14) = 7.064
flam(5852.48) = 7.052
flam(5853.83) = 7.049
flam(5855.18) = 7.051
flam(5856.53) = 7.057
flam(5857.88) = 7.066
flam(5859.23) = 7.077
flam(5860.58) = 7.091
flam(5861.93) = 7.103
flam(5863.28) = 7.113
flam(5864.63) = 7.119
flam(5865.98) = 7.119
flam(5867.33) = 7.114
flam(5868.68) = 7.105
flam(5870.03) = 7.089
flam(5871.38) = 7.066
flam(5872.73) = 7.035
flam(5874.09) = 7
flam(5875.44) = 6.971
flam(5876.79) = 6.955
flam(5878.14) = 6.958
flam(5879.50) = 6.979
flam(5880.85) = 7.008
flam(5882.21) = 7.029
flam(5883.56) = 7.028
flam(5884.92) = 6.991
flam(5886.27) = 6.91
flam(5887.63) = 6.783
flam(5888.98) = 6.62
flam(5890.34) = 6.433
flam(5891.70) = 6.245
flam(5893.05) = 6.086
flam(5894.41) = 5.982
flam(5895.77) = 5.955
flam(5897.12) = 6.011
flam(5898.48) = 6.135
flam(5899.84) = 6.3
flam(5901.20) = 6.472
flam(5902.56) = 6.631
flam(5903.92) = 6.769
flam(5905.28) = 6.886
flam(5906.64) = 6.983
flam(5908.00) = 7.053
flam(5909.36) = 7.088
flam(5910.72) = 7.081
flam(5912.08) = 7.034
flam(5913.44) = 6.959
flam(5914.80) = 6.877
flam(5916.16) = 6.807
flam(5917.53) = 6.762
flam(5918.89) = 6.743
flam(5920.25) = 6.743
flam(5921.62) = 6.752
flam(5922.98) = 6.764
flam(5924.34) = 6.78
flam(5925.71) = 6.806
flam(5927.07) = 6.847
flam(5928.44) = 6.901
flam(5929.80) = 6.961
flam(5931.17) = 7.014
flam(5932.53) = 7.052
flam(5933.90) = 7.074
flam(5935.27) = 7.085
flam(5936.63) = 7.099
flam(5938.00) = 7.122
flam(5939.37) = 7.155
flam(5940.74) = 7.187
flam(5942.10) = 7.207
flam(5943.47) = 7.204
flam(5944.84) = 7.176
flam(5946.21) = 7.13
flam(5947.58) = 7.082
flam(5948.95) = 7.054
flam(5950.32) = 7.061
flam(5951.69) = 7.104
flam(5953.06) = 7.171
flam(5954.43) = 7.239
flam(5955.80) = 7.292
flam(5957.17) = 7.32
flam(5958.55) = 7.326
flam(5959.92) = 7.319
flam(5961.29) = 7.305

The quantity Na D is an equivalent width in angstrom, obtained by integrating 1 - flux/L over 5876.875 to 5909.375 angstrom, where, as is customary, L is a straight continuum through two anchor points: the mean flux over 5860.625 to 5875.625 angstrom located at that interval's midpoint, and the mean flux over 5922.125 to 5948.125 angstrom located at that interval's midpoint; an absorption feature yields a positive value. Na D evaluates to 1.97 angstrom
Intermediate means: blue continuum 7.08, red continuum 7.03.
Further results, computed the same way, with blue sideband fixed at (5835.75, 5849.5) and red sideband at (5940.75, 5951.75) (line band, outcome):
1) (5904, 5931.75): 1.14 angstrom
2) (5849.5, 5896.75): 2.44 angstrom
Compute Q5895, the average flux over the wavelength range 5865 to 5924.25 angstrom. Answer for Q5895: 6.78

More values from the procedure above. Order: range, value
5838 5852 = 7.26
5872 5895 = 6.77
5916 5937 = 6.89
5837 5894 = 7.02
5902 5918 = 6.91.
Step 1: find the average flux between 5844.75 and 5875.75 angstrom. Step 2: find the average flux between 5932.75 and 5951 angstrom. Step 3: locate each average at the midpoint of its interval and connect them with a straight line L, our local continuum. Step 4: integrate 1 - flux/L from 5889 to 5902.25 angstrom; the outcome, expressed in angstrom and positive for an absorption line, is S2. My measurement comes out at 1.66 angstrom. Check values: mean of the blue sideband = 7.09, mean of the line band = 6.21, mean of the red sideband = 7.12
